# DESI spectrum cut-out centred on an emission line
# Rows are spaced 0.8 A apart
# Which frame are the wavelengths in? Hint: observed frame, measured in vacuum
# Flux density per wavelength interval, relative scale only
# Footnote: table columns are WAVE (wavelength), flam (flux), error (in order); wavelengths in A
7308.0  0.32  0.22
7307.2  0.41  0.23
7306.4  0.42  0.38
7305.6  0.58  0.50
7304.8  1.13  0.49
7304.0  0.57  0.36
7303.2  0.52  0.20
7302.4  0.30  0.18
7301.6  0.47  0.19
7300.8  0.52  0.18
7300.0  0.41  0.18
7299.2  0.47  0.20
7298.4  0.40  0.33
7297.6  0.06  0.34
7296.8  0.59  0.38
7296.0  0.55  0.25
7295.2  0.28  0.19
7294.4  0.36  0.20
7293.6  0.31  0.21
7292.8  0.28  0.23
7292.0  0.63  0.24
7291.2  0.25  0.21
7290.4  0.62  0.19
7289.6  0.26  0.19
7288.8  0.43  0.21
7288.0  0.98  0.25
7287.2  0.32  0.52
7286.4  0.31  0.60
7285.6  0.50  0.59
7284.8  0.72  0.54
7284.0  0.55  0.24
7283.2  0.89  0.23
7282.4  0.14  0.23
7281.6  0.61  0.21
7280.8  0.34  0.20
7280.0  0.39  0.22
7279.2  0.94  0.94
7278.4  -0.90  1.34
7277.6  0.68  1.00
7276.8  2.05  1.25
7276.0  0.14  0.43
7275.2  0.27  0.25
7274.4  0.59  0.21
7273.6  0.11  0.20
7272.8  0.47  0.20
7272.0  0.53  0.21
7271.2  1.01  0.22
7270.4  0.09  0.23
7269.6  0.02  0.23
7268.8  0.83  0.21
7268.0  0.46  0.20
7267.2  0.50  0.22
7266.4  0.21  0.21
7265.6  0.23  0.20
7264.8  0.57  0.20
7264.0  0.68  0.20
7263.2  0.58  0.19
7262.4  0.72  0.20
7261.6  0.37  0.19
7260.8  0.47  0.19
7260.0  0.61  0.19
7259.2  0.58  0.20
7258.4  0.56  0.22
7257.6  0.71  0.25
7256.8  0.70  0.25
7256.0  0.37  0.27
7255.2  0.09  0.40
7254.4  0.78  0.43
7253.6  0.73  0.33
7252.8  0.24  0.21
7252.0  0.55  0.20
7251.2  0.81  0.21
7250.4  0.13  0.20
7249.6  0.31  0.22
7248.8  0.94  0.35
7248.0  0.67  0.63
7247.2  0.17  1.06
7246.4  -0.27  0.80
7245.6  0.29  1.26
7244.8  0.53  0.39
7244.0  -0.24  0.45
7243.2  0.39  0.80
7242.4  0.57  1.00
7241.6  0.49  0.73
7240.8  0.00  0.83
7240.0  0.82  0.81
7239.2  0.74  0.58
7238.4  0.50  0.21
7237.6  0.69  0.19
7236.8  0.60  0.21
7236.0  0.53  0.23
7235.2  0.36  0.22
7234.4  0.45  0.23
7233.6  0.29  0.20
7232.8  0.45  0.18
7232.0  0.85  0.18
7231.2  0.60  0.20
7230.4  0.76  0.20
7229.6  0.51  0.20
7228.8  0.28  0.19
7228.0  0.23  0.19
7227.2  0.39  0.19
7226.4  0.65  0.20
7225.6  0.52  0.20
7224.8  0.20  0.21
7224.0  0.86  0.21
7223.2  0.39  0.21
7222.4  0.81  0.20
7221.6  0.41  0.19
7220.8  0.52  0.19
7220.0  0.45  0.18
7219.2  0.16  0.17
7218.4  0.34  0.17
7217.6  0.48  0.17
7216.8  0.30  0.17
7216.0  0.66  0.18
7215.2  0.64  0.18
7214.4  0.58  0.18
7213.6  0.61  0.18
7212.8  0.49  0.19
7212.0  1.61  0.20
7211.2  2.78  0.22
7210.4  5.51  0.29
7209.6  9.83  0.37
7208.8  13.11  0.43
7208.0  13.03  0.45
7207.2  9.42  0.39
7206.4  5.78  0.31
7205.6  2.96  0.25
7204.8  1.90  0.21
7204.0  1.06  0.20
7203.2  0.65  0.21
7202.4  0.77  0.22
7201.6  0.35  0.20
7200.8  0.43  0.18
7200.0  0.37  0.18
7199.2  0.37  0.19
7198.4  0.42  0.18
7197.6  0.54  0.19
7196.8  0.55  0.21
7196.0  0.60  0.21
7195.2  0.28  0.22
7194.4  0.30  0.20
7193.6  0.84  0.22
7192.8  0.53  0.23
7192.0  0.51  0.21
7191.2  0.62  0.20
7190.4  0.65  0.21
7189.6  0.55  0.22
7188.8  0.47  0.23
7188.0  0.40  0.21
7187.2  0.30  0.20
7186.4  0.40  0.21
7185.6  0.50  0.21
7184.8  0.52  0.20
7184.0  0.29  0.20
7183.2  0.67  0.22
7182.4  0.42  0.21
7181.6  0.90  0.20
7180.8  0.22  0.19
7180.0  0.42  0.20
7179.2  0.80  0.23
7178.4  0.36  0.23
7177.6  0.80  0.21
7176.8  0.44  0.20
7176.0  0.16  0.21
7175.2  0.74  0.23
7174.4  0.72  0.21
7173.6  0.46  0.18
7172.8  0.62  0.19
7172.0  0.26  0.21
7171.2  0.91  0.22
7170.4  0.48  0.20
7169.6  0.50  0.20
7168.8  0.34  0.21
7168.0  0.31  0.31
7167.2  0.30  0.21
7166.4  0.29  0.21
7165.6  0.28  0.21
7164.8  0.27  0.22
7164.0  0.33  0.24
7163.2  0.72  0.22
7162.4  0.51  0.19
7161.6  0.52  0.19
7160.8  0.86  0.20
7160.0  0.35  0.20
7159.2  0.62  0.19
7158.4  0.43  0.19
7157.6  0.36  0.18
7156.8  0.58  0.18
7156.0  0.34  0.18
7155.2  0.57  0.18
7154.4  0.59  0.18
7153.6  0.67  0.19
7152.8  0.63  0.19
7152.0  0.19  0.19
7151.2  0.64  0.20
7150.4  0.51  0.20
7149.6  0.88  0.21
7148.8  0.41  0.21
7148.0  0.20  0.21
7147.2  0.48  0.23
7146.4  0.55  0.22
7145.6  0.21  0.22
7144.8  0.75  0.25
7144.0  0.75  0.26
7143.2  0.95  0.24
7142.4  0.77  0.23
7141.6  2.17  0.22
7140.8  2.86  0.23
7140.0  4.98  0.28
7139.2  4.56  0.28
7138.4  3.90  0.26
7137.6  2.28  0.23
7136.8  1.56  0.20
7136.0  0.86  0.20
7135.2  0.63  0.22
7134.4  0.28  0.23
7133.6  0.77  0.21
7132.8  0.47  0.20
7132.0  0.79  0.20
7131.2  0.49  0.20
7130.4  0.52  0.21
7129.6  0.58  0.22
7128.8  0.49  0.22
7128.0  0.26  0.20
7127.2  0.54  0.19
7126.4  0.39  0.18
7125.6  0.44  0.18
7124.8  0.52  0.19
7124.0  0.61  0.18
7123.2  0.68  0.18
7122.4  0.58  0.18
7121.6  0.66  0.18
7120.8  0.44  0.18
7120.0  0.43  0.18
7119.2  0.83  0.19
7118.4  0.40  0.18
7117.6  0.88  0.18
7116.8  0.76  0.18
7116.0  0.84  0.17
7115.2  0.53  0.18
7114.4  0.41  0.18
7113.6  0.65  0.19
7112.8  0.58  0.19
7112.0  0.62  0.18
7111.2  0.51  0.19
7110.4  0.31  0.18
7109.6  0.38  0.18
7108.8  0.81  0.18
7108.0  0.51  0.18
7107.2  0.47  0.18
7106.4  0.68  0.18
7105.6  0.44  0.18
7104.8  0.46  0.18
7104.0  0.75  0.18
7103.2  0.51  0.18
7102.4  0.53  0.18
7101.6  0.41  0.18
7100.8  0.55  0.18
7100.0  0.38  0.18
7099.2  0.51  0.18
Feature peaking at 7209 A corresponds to [O III] 5007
